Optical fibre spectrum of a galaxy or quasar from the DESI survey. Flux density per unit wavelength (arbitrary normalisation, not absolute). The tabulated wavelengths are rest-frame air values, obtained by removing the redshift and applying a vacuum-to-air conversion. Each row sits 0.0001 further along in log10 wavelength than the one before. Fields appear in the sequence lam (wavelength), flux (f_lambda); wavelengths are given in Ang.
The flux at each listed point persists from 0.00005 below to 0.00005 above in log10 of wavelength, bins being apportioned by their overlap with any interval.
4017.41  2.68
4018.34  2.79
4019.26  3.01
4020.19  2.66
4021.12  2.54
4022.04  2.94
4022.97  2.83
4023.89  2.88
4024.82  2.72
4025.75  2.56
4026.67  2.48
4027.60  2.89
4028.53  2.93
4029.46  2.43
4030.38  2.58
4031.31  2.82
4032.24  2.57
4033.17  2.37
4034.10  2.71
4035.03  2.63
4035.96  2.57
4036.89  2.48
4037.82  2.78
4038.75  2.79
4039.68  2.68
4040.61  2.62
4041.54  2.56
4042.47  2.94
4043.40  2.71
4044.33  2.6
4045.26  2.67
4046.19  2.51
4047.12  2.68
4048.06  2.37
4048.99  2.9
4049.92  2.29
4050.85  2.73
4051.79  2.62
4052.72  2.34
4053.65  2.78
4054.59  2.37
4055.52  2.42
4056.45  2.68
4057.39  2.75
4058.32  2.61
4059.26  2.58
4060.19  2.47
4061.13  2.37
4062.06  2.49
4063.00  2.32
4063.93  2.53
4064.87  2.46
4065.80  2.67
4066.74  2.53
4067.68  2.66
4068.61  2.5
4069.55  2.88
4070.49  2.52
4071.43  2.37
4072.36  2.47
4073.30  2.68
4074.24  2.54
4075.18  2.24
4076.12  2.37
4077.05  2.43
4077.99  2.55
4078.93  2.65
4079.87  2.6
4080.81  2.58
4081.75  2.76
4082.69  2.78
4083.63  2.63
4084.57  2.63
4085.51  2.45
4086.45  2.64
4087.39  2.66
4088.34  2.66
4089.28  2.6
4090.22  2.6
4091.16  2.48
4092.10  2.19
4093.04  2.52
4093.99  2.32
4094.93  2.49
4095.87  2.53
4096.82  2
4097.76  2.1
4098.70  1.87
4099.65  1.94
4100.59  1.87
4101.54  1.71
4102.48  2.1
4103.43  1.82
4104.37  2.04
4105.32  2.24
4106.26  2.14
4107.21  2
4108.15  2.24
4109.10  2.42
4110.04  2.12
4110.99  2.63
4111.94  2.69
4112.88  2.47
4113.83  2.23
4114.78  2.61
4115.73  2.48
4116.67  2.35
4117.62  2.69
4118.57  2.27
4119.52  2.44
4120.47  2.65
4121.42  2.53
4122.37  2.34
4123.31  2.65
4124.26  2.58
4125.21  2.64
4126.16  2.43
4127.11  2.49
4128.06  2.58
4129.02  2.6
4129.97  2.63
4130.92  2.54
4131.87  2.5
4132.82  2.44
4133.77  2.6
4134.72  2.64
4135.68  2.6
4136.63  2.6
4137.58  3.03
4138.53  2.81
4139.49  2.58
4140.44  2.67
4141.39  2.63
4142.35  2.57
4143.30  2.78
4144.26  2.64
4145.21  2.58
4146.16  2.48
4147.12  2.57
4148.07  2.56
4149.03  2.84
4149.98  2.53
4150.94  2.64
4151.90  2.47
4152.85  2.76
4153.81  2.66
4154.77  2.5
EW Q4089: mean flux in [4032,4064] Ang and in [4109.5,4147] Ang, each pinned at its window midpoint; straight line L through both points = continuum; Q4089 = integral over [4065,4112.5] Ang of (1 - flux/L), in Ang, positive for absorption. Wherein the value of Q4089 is 3.1 Ang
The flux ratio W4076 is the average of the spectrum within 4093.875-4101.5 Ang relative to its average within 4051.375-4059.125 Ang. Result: 0.8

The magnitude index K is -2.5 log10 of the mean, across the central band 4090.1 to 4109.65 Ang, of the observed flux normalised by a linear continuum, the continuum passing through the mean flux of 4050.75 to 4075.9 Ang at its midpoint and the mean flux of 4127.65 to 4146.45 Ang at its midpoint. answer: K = 0.19 mag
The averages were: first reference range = 2.53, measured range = 2.16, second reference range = 2.63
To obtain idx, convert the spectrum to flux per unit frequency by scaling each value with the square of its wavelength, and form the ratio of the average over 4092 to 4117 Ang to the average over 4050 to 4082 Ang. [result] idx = 0.89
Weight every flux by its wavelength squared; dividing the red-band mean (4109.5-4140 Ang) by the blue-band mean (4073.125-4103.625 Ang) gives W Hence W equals 1.1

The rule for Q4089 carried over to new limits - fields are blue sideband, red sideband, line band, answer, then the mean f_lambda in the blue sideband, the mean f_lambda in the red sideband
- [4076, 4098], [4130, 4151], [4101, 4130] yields 2.3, 2.52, 2.63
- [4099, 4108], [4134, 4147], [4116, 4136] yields -1.2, 1.99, 2.66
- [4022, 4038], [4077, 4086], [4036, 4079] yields 1.2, 2.67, 2.61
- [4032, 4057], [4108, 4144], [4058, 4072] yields 0.3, 2.61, 2.55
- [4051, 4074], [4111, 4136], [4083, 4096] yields 0.0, 2.55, 2.53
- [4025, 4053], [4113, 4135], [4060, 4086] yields 0.4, 2.63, 2.52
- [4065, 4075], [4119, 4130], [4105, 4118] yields 0.9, 2.57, 2.54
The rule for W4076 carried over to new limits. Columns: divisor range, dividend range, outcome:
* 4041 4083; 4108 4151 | 1.00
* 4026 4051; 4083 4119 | 0.88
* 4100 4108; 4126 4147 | 1.31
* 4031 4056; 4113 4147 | 0.98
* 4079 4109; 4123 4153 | 1.12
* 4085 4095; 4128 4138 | 1.04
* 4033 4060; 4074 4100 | 0.94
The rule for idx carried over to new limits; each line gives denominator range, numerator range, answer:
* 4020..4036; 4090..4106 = 0.84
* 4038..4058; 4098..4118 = 0.87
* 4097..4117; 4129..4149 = 1.22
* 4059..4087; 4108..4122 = 0.99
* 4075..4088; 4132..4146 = 1.06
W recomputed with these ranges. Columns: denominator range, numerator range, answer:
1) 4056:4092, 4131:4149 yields 1.06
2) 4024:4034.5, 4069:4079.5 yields 0.97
